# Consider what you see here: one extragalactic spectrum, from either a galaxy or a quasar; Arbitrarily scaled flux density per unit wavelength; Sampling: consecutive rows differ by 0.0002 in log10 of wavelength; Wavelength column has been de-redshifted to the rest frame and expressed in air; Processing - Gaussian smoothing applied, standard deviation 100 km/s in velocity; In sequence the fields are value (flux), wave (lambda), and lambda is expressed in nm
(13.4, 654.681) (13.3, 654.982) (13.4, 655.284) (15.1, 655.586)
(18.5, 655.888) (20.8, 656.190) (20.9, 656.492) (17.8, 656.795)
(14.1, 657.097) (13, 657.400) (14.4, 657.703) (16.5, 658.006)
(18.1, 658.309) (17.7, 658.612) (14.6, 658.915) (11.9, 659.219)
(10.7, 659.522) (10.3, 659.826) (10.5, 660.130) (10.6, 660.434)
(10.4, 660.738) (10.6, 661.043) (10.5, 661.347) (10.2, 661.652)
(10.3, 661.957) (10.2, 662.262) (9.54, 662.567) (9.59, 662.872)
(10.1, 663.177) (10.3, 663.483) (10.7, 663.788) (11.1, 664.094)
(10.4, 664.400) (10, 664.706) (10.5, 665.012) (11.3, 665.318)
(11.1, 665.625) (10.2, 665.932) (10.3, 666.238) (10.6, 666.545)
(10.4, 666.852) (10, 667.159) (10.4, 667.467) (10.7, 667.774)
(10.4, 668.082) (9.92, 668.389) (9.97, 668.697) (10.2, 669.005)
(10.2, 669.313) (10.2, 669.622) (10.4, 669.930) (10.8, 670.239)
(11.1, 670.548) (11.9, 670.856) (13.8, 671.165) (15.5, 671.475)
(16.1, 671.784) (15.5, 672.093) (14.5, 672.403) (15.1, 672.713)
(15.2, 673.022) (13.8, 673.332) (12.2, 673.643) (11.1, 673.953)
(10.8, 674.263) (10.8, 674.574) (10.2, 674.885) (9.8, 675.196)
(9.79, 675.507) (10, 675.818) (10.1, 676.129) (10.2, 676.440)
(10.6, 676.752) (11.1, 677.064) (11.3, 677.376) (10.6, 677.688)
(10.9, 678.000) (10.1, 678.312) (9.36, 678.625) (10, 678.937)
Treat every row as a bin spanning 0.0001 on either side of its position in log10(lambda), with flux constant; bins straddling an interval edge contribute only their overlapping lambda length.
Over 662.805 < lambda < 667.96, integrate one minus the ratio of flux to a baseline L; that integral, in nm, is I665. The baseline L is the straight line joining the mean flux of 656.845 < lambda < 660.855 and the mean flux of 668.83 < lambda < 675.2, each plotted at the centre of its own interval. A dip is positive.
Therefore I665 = 0.98 nm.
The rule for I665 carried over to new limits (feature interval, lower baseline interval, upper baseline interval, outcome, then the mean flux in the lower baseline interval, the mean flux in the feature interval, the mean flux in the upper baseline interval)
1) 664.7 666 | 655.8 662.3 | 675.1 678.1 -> 0.19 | 13.8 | 10.7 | 10.4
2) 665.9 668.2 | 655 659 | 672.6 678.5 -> 0.55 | 16.5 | 10.4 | 11.2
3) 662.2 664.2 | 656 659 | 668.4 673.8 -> 0.65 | 16.9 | 10.2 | 12.7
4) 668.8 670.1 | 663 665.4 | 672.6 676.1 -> 0.10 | 10.5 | 10.2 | 11.6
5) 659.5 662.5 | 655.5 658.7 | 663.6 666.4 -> 0.75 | 17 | 10.4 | 10.6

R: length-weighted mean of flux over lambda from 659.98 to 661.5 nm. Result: 10.5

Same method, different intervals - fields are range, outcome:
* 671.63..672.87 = 15.3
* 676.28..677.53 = 10.8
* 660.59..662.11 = 10.4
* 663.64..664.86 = 10.5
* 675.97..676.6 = 10.2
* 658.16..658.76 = 17.9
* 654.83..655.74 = 13.9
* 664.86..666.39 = 10.7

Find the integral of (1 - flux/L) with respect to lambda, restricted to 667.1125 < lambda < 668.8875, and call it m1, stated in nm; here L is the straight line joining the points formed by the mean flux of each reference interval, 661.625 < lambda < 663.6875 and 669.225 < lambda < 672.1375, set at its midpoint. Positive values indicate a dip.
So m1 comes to 0.217 nm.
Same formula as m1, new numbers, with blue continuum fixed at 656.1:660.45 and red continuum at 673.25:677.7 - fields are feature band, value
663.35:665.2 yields 0.400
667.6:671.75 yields 0.276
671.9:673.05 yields -0.361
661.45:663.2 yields 0.490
